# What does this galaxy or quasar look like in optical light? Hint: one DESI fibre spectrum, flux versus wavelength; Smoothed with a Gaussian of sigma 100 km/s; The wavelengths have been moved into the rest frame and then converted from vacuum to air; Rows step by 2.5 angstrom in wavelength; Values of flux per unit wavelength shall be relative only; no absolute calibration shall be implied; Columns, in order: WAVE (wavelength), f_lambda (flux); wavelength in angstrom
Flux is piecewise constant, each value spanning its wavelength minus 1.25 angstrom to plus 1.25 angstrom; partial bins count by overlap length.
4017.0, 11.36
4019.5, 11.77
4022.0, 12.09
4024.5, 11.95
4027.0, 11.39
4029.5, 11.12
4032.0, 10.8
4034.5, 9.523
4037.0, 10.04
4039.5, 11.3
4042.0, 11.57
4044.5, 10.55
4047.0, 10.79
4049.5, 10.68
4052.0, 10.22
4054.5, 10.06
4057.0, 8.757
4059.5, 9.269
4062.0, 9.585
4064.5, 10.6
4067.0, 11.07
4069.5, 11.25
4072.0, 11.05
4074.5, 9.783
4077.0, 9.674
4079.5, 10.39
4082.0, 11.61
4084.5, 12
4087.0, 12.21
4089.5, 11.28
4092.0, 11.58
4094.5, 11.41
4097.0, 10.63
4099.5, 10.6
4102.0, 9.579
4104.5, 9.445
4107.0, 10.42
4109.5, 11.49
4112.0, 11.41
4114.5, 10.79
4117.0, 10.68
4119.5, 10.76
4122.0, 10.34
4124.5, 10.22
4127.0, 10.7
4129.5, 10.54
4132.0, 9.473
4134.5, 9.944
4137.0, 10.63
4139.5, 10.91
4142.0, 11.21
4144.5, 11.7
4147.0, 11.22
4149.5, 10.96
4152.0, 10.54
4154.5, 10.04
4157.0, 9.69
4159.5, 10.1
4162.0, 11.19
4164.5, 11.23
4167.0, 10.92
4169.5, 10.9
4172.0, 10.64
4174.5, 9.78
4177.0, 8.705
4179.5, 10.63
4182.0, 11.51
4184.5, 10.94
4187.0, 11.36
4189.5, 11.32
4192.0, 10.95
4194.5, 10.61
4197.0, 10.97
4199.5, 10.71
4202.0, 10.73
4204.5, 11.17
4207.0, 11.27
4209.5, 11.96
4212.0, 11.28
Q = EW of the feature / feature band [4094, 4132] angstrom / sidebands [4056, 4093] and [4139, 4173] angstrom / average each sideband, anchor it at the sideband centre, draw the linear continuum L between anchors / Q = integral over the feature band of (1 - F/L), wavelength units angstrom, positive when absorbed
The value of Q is 0.7 angstrom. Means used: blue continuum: 10.7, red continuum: 10.8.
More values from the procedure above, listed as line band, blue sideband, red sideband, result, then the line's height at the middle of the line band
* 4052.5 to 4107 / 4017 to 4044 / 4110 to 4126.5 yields 1.79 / 10.9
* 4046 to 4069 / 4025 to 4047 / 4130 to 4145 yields 1.35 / 10.8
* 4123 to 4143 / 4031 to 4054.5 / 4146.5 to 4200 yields 0.37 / 10.6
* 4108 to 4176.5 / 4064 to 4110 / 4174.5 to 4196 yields 0.74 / 10.8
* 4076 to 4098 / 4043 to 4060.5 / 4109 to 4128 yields -1.63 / 10.4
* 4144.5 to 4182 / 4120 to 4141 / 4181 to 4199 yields 0.73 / 10.8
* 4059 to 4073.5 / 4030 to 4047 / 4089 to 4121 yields 0.25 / 10.7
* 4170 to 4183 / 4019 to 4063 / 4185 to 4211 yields 0.91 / 11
